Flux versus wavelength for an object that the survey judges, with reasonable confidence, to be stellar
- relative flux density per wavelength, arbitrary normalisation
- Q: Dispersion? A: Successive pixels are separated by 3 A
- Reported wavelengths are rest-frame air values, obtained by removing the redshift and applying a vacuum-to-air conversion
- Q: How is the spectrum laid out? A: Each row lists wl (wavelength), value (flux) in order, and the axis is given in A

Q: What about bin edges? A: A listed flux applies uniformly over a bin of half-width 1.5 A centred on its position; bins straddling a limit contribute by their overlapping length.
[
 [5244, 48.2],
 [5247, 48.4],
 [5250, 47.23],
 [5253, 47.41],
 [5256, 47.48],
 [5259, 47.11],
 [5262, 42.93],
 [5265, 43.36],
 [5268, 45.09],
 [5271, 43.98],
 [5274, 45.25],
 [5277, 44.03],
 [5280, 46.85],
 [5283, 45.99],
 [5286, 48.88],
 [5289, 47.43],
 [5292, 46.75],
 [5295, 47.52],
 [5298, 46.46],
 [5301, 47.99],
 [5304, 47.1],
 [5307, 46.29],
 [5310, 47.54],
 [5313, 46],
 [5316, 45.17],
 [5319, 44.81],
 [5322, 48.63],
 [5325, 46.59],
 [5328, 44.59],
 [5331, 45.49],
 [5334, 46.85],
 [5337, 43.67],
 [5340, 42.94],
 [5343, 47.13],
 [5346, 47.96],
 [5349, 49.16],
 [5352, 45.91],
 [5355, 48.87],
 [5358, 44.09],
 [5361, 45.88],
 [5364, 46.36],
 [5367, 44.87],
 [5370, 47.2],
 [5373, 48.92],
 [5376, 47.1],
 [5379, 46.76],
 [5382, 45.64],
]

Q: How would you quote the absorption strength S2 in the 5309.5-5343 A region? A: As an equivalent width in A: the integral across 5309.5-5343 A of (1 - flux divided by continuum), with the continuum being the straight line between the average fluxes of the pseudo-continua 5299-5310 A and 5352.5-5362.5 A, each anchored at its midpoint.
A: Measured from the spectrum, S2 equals 0.8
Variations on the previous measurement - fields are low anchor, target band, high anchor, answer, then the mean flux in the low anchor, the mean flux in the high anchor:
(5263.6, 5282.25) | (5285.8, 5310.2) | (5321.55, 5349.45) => -1.02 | 44.8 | 46.1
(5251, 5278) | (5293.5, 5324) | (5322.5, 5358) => -0.61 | 45.2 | 46.3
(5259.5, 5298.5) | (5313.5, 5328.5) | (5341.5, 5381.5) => 0.09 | 45.7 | 46.9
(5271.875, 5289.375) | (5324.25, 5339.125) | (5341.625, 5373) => 0.44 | 46.3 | 46.8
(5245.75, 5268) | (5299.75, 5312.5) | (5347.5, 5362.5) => -0.18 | 46.2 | 46.8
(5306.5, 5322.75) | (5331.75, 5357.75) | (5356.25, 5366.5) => -0.37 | 46.3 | 45.5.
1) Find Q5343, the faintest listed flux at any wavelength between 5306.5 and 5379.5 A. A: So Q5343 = 42.94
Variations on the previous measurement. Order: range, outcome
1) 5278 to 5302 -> 45.99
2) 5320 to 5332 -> 44.59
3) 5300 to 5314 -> 46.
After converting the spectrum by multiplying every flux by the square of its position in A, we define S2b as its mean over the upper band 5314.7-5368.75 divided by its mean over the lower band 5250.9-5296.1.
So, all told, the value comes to 1.03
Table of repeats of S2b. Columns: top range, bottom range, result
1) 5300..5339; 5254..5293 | 1.03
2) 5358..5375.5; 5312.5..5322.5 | 1.03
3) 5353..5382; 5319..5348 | 1.03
